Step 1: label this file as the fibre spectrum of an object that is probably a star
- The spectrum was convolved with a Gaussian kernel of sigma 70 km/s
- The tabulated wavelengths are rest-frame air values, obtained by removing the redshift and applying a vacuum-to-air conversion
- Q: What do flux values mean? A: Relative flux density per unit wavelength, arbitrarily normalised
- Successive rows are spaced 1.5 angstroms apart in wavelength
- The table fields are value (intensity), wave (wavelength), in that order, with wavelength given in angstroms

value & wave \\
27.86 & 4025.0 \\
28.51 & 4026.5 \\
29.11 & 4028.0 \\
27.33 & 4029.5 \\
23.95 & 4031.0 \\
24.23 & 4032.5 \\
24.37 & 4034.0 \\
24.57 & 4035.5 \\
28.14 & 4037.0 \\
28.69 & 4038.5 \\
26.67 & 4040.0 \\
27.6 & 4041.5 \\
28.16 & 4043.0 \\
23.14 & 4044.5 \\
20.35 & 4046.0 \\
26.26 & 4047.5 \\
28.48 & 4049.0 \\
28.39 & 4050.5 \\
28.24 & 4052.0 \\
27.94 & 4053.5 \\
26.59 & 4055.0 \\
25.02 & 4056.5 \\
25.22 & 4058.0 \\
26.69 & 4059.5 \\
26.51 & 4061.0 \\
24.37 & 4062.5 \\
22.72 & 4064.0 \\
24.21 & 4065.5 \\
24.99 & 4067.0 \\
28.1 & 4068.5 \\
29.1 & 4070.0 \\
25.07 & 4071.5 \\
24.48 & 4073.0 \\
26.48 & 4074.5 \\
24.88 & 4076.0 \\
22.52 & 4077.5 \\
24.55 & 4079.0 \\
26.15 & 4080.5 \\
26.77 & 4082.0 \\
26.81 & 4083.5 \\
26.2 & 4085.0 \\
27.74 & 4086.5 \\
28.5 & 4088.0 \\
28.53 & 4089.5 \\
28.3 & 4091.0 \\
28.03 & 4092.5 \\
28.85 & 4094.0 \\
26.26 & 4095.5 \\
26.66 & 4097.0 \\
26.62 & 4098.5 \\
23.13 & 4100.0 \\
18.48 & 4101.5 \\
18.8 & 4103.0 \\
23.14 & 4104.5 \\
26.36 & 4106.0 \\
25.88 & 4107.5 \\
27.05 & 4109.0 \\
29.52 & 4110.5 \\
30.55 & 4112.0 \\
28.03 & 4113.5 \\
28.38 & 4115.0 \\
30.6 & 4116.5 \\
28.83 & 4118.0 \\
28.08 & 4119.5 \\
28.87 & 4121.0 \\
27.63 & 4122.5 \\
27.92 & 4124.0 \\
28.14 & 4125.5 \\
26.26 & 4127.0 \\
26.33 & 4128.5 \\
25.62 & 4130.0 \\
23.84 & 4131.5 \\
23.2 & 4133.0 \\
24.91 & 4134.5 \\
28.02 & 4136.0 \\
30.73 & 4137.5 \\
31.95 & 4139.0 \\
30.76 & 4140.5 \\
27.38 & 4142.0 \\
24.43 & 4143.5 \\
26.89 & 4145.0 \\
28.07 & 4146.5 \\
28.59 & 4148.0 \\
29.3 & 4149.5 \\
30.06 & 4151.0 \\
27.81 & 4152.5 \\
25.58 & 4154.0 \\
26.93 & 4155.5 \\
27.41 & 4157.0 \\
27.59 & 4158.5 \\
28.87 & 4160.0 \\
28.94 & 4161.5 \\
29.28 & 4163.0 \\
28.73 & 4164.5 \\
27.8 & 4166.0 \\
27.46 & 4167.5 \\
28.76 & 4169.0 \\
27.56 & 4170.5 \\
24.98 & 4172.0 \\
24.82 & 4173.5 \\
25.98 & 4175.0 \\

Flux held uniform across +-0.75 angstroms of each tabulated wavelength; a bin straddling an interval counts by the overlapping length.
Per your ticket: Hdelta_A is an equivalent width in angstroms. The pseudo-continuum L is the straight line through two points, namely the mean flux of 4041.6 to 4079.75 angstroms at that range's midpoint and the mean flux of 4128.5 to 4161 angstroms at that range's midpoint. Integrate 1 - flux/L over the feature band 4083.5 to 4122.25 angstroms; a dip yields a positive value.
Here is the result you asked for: -0.4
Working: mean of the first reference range 25.7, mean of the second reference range 27.5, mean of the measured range 26.9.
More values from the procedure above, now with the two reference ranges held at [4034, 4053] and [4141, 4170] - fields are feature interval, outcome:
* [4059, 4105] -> 2.3 angstroms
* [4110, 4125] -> -0.8 angstroms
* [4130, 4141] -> 0.1 angstroms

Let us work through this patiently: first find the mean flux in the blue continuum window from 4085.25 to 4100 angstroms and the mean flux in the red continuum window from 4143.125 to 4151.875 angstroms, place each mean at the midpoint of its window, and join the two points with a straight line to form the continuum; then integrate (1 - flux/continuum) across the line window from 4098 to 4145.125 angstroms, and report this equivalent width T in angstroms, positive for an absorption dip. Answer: 1.7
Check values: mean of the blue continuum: 27.4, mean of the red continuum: 28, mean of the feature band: 26.8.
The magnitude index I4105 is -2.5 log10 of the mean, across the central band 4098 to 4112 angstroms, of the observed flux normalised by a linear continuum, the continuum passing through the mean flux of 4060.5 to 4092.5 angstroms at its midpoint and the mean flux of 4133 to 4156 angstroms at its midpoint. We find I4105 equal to 0.10 mag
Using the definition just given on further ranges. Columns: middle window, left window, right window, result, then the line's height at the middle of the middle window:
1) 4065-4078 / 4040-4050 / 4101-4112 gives -0.012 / 25.3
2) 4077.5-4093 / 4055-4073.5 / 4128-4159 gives -0.034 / 26.1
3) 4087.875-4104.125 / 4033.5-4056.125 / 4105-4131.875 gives 0.075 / 27.3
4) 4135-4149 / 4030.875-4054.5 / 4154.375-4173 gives -0.038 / 27.5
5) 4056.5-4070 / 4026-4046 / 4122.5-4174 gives 0.042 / 26.6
